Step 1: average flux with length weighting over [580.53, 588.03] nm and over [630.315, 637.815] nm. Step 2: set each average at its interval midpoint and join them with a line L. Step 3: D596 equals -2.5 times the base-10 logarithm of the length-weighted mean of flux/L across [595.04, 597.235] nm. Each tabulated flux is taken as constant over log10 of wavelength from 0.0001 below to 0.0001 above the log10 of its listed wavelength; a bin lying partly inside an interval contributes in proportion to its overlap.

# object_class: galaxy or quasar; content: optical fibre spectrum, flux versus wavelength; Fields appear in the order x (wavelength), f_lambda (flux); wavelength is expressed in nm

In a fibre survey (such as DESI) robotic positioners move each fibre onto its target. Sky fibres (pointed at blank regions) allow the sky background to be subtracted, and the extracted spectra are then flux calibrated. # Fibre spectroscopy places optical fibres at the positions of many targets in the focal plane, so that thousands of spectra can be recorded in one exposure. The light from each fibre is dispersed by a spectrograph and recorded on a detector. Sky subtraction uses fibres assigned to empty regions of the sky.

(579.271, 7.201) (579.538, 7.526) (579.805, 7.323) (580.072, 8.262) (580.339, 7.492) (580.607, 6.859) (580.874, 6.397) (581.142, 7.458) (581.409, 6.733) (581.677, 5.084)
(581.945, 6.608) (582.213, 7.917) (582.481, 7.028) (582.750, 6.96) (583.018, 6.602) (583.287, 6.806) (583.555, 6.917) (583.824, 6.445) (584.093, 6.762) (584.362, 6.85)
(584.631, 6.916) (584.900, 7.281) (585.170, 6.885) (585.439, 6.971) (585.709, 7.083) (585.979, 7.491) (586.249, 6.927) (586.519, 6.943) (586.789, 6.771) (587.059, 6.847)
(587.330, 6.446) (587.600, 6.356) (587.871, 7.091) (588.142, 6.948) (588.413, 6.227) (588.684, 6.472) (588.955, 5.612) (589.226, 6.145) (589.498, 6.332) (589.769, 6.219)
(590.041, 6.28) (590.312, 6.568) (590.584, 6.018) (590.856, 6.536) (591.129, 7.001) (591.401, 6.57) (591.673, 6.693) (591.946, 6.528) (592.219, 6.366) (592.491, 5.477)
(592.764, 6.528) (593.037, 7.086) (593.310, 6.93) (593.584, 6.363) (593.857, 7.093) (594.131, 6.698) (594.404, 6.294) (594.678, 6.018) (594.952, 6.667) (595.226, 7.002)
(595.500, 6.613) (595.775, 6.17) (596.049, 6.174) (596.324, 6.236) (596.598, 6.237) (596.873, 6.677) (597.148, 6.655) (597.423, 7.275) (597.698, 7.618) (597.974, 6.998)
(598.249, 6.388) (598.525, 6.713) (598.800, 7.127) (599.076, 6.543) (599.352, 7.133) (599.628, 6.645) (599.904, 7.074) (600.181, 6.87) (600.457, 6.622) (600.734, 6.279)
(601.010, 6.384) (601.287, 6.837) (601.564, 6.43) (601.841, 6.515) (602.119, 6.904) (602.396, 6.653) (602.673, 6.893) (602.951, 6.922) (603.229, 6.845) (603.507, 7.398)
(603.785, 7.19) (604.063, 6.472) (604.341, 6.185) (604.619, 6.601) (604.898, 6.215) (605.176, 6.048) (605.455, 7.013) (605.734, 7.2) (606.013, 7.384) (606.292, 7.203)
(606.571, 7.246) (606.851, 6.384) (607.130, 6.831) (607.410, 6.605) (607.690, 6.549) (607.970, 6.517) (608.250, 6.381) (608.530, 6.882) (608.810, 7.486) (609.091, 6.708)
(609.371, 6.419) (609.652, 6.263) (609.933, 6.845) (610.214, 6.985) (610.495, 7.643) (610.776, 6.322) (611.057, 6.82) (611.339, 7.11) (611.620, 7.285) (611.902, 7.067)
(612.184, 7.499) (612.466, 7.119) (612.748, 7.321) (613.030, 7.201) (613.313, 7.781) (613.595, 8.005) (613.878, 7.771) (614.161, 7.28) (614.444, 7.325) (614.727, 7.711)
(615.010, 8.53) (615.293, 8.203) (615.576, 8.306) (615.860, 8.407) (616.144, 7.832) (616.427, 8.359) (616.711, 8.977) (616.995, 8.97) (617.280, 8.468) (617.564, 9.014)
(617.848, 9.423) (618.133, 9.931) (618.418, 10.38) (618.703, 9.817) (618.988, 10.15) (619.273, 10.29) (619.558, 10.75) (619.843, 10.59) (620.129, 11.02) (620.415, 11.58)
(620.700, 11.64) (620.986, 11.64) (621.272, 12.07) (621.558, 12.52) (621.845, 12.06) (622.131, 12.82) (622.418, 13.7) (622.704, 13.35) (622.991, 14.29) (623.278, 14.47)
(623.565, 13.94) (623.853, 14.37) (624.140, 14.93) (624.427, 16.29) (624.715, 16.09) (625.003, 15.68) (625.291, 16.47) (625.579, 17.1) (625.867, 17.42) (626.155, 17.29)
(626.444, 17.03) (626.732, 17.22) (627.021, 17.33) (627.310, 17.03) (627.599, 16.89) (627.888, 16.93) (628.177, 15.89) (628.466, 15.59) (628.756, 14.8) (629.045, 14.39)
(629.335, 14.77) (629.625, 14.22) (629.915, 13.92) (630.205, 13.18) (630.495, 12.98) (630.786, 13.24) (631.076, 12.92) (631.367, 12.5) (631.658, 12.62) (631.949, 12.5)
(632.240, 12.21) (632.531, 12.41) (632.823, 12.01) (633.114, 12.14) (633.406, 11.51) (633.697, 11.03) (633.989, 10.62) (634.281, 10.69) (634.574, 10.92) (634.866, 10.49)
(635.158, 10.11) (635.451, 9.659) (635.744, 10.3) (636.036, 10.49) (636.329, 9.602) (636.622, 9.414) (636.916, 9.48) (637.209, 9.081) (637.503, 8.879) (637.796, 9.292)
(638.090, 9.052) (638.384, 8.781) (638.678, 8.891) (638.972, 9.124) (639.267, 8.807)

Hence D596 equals 0.209 mag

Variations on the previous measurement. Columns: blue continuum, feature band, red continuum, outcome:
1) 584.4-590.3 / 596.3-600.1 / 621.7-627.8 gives 0.33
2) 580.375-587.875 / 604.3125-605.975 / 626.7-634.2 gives 0.45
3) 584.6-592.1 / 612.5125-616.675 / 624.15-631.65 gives 0.50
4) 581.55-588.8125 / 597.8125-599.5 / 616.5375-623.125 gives 0.23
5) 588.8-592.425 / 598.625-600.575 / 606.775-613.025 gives -0.04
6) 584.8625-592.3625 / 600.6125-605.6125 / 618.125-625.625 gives 0.37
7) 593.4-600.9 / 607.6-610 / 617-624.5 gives 0.35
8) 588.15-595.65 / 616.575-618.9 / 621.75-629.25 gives 0.39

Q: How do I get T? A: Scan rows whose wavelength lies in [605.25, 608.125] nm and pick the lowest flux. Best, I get 6.384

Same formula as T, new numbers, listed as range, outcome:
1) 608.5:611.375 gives 6.263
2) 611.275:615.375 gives 7.067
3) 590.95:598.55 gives 5.477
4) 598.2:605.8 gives 6.048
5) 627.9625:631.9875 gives 12.5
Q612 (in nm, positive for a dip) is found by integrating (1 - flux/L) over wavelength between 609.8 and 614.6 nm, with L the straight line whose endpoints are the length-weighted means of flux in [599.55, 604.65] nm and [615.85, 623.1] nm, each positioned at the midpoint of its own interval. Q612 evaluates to 0.95 nm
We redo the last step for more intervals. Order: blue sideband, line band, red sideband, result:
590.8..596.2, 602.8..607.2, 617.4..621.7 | 0.817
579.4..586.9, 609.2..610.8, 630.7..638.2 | 0.398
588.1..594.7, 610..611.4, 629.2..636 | 0.323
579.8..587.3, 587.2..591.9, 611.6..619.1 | 0.491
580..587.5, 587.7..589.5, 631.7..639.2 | 0.204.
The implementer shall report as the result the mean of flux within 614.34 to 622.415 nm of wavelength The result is 9.97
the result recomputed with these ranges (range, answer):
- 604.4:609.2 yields 6.77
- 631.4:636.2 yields 11.3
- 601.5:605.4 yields 6.67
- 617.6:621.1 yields 10.5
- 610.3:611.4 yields 6.96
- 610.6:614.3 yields 7.28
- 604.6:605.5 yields 6.39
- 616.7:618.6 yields 9.34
